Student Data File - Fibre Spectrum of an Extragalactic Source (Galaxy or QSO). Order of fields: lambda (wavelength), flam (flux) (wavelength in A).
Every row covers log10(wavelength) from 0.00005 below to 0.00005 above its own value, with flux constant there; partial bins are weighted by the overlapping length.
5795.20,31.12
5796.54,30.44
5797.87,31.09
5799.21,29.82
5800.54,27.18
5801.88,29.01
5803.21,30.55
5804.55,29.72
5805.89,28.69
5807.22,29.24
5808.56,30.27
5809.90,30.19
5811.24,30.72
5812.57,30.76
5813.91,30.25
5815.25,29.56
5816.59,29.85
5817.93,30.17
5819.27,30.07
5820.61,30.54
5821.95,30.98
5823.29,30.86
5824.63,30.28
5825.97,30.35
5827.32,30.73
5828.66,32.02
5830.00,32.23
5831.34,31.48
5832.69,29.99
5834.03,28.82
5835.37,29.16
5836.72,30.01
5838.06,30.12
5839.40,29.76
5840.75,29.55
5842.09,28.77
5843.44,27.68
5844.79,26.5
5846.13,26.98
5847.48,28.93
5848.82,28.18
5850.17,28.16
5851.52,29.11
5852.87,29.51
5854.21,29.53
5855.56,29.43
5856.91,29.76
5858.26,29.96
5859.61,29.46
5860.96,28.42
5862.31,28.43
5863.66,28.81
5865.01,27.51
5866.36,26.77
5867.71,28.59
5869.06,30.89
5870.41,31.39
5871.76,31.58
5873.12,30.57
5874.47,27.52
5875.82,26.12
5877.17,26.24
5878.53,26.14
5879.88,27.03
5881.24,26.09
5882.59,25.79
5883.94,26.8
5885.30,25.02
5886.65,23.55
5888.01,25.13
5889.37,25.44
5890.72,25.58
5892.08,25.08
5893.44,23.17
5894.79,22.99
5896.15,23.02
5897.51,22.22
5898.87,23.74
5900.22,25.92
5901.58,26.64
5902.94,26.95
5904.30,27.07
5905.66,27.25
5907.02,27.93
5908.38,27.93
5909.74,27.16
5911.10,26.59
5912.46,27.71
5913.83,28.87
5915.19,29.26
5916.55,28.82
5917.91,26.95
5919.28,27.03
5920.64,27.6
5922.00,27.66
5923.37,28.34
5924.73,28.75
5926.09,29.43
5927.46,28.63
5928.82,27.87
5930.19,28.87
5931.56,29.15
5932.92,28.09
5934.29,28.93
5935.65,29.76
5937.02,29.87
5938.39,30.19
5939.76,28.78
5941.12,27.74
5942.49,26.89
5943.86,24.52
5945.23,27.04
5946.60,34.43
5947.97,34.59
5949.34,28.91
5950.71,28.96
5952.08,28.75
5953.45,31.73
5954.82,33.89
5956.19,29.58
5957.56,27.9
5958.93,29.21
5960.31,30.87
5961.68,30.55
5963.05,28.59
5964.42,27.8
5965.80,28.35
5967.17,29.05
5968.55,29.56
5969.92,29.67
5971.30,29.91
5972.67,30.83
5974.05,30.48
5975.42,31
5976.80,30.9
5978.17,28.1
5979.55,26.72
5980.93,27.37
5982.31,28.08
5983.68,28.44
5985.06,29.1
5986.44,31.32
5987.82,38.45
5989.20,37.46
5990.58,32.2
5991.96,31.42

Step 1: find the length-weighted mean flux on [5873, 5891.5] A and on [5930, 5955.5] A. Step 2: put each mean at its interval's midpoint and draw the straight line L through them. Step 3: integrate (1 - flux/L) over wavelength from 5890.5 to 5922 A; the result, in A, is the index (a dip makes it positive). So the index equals 1.3 A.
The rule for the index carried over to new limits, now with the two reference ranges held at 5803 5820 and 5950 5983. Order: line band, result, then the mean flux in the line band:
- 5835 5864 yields 0.9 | 28.9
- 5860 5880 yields 0.9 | 28.5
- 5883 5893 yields 1.5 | 25.2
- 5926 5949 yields 0.4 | 29.1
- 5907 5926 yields 1.1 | 28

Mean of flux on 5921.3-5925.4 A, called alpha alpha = 28.3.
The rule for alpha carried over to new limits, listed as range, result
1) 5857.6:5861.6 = 29.3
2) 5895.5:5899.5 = 23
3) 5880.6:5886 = 26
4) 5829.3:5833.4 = 31.2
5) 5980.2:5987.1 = 28.8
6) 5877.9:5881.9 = 26.4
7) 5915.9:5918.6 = 27.8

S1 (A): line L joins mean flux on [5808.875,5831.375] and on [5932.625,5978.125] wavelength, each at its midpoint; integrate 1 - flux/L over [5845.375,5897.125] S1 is 4.86 A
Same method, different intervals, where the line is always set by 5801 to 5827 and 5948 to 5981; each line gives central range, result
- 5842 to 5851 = 0.64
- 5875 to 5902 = 4.34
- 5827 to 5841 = -0.16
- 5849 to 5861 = 0.29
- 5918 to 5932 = 0.71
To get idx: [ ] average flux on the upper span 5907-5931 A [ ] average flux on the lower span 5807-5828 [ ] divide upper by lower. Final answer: 0.93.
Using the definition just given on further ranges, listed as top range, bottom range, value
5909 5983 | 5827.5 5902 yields 1.04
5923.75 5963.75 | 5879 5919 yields 1.13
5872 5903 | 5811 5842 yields 0.84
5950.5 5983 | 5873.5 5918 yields 1.13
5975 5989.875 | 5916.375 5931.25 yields 1.09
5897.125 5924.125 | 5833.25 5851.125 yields 0.95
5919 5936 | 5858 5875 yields 0.98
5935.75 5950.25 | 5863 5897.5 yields 1.10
